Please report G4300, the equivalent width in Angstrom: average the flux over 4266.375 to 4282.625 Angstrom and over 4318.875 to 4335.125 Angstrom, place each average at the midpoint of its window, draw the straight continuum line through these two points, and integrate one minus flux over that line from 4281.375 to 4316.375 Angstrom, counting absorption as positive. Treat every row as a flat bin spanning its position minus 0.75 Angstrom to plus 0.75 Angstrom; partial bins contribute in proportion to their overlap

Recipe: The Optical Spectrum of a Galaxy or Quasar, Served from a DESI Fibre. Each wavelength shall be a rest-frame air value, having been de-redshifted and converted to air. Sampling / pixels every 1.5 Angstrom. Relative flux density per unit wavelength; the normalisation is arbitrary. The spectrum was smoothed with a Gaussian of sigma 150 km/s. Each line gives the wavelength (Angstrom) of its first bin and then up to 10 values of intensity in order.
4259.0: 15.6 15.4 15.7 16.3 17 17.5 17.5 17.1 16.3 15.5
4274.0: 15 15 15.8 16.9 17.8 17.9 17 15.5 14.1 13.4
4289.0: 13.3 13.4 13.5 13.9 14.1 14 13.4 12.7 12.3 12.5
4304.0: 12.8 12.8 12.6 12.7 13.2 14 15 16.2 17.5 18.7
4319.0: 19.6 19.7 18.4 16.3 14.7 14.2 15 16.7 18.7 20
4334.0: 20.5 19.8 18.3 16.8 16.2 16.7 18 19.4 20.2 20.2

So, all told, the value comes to 6.3 Angstrom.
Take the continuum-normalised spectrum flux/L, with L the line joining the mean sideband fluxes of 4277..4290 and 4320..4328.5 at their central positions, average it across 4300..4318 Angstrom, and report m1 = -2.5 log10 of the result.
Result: 0.143 mag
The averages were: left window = 15.7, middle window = 14.1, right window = 16.3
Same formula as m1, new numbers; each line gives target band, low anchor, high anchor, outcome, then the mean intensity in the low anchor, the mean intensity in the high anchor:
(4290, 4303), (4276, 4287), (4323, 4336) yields 0.240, 16.3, 17.3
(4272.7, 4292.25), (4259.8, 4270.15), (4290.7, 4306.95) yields -0.033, 16.6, 13.2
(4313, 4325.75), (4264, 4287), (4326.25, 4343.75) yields -0.010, 16.4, 17.7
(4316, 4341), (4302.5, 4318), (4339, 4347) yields -0.082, 14.4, 18.1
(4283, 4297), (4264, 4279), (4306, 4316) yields 0.094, 16.4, 14.2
